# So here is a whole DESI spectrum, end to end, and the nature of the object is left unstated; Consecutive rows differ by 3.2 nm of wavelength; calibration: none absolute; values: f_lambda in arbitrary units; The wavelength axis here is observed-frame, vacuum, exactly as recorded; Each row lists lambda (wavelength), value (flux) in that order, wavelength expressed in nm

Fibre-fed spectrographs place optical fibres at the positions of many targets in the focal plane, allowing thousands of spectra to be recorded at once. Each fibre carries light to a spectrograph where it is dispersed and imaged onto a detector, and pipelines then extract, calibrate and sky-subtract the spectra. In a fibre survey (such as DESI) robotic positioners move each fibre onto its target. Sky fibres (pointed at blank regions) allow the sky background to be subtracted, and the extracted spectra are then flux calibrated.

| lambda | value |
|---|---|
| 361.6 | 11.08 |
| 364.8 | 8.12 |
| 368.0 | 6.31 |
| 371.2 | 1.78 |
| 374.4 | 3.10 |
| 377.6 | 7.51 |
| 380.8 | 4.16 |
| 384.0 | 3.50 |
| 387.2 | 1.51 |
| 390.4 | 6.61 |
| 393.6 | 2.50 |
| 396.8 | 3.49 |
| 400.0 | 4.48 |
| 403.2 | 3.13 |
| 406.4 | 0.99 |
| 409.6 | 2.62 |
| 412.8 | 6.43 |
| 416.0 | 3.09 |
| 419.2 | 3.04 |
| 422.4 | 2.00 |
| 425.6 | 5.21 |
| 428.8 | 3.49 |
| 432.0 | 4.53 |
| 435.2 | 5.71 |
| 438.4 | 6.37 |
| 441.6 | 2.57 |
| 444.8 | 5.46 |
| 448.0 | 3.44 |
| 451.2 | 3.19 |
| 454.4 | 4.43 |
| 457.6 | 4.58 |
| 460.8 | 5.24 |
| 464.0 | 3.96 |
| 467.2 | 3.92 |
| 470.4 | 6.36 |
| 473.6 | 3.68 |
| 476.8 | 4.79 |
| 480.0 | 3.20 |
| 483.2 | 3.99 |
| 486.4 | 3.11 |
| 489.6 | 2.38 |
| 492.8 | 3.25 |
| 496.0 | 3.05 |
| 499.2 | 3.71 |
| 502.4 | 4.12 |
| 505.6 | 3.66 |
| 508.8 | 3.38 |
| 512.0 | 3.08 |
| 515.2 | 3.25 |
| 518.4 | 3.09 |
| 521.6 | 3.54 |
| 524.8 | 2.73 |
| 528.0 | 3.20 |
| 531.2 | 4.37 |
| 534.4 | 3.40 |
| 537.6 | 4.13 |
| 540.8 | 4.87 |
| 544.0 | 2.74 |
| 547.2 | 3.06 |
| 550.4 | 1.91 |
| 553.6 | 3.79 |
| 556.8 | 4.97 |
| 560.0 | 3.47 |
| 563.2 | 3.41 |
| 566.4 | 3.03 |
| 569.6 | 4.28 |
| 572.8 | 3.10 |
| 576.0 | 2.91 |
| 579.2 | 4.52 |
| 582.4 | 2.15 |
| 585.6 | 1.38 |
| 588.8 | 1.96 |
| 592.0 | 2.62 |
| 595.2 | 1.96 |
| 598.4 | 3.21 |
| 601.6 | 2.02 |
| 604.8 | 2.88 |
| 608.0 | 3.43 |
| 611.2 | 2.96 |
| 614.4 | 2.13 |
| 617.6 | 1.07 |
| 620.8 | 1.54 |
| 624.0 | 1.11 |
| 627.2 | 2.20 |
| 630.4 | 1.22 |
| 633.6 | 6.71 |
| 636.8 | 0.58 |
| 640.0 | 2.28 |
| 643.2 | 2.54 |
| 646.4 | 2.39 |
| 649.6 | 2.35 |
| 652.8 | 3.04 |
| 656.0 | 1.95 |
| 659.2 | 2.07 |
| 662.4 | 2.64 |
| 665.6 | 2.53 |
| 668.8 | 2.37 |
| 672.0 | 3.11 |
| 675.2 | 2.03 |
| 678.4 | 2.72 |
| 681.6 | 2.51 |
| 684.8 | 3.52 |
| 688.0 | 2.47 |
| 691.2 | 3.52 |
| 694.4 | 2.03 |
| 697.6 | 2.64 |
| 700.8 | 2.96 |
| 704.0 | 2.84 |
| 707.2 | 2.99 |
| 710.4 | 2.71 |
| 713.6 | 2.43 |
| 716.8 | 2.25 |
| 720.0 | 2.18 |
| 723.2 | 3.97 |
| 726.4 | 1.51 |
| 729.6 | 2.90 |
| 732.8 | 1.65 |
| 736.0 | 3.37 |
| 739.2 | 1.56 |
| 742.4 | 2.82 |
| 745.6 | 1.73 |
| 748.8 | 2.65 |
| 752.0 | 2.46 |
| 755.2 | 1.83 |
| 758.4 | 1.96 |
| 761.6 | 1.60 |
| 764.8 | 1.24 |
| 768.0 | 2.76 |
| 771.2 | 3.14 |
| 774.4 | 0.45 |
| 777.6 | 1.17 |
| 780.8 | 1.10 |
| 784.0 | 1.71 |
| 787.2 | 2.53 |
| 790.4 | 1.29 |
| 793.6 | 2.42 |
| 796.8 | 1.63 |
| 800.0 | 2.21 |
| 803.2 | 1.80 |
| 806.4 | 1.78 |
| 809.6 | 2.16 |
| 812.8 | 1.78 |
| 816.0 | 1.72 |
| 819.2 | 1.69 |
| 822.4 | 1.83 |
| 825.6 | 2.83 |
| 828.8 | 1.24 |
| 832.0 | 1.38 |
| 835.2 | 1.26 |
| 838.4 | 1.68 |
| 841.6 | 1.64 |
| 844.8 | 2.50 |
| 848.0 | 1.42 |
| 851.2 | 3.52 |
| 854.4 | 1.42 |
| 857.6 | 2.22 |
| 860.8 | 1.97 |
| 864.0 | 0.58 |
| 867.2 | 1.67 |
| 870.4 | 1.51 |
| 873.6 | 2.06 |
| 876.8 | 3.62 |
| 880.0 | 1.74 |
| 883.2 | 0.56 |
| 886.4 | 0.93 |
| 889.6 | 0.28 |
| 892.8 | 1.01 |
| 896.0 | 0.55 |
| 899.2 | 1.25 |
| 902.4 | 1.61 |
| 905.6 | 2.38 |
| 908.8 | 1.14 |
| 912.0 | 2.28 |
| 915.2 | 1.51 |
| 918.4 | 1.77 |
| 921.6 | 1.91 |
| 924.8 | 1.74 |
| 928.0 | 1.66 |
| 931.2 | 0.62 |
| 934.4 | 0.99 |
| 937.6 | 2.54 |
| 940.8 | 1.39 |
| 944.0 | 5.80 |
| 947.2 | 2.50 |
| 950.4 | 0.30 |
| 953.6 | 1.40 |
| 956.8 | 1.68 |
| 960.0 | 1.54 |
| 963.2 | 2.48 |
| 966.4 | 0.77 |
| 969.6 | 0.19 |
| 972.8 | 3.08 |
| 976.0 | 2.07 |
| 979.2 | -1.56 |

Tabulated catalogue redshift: 0.70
